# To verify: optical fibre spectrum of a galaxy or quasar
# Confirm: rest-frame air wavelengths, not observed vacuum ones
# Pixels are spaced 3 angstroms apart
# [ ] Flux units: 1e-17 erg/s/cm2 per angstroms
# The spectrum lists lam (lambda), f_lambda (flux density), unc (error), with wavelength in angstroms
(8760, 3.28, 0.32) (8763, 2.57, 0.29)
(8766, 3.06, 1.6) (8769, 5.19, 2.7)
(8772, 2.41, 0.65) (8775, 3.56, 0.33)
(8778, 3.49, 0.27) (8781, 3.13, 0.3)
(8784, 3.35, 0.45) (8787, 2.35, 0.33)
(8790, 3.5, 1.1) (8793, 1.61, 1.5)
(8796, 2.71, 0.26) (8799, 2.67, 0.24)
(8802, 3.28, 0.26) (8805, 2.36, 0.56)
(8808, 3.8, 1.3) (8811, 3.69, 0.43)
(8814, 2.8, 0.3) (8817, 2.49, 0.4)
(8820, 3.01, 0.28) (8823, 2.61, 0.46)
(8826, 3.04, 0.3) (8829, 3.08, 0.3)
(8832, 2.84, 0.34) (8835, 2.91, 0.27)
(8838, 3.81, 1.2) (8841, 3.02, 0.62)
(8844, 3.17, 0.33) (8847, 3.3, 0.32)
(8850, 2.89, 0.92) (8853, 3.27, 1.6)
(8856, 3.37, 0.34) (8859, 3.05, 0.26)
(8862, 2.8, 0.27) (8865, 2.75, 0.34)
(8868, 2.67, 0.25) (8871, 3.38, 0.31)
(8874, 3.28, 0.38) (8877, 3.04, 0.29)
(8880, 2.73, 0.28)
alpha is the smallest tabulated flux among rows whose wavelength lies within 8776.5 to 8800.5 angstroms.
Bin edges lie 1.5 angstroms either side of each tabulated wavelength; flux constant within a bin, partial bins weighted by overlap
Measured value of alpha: 1.61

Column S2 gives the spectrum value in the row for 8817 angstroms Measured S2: 2.49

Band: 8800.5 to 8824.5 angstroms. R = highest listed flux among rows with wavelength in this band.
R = 3.8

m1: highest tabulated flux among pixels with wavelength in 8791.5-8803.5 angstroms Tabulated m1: 3.28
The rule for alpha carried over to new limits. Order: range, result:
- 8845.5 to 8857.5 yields 2.89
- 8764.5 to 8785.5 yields 2.41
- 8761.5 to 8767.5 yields 2.57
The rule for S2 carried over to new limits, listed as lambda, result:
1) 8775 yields 3.56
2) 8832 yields 2.84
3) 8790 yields 3.5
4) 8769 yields 5.19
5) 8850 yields 2.89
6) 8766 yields 3.06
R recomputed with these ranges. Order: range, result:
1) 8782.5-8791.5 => 3.5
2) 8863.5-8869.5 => 2.75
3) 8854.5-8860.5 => 3.37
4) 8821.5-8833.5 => 3.08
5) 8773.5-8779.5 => 3.56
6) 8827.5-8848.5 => 3.81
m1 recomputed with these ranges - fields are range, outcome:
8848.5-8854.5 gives 3.27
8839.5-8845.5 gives 3.17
